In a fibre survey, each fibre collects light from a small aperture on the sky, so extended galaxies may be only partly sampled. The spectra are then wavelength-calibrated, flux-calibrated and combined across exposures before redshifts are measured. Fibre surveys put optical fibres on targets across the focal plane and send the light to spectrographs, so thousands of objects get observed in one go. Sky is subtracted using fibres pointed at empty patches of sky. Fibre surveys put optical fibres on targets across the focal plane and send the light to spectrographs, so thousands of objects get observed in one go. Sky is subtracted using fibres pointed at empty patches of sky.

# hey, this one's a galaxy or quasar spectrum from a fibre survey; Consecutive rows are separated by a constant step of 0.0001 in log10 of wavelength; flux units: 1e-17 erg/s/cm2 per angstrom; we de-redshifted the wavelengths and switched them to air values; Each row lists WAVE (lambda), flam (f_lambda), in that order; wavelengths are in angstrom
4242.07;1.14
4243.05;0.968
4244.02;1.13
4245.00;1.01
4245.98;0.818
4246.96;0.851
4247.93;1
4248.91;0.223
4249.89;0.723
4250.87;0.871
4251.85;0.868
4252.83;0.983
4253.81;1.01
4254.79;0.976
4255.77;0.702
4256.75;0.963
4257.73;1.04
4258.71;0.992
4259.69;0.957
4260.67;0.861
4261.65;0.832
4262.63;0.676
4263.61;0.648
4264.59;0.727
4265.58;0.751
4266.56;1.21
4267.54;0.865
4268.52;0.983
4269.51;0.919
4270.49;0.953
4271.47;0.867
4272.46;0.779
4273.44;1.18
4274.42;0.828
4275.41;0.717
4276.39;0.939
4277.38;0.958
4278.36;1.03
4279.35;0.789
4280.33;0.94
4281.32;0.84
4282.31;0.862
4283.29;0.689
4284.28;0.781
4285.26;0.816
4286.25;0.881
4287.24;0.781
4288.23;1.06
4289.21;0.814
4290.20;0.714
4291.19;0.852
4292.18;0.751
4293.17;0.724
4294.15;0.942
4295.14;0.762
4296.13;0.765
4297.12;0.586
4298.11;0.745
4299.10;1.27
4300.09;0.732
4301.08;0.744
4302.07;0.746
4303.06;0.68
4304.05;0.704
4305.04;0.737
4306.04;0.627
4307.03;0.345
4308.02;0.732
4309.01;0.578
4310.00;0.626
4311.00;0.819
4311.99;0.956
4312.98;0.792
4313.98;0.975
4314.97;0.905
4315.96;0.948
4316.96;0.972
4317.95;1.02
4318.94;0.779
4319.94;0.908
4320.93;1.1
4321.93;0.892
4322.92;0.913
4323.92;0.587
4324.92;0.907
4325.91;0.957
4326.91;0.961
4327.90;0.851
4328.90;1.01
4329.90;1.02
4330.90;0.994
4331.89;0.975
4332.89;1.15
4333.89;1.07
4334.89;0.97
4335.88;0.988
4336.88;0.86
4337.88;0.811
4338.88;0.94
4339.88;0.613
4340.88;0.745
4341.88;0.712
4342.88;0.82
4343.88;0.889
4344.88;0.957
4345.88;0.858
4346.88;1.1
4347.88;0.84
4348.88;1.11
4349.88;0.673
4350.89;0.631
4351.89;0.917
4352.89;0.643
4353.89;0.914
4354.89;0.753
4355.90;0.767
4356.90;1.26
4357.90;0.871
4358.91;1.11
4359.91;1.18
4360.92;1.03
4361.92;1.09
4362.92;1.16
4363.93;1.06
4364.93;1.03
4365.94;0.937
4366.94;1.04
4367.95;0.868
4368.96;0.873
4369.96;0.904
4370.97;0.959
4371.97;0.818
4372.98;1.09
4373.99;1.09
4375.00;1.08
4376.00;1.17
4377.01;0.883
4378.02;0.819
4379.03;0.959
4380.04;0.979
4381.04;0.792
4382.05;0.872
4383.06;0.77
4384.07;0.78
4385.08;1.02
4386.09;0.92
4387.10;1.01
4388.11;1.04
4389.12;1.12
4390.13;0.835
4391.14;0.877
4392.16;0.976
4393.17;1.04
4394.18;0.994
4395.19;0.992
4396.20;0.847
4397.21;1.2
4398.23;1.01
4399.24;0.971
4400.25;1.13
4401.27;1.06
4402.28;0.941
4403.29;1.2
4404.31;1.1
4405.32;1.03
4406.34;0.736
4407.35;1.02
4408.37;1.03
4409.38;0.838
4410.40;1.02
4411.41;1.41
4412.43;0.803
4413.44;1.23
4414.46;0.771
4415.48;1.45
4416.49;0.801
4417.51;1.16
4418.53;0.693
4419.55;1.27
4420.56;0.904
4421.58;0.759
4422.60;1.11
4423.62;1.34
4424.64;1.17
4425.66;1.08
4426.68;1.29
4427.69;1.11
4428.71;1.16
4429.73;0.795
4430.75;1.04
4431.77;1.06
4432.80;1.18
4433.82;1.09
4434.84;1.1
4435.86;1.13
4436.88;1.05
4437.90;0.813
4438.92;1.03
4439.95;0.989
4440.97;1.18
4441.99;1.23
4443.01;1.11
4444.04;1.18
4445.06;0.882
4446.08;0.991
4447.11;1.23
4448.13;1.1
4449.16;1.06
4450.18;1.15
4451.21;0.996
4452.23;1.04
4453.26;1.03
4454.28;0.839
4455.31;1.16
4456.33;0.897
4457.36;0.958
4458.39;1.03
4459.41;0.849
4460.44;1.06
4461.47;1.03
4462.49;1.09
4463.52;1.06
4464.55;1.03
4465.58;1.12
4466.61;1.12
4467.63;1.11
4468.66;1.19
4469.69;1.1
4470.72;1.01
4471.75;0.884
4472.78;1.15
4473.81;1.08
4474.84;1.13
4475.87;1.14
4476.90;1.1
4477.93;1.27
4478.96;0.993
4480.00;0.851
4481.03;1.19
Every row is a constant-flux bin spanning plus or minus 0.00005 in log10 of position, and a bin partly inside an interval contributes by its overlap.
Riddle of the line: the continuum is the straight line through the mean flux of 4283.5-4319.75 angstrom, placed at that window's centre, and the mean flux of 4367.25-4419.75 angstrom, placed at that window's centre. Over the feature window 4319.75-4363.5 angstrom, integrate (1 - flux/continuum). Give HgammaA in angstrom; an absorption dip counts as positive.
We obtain -2.16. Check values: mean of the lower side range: 0.796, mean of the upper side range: 0.984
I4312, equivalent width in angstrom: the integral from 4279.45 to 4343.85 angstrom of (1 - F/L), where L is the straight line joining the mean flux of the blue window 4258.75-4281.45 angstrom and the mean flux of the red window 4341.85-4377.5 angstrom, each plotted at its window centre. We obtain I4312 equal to 5.27 angstrom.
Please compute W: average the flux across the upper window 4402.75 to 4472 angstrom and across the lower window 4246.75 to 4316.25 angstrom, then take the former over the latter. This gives 1.27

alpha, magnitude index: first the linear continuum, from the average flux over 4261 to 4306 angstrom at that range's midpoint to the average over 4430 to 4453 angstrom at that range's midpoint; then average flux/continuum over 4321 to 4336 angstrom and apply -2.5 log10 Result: -0.06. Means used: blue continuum 0.833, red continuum 1.07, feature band 0.953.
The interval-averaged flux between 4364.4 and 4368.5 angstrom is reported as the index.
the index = 0.968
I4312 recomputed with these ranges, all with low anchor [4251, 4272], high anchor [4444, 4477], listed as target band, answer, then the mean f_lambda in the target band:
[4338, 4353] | 2.0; 0.834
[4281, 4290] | 0.8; 0.832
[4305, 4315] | 2.2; 0.727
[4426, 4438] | -0.6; 1.08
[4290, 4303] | 1.8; 0.793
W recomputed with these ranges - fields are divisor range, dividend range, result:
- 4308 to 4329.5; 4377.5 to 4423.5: 1.13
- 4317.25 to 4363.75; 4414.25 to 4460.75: 1.14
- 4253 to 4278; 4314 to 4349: 1.02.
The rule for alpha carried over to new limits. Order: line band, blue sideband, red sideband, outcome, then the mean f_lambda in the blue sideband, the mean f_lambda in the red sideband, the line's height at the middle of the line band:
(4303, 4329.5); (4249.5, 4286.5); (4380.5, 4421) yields 0.115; 0.88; 0.992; 0.92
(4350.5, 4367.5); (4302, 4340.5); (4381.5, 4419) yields -0.050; 0.858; 0.992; 0.922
